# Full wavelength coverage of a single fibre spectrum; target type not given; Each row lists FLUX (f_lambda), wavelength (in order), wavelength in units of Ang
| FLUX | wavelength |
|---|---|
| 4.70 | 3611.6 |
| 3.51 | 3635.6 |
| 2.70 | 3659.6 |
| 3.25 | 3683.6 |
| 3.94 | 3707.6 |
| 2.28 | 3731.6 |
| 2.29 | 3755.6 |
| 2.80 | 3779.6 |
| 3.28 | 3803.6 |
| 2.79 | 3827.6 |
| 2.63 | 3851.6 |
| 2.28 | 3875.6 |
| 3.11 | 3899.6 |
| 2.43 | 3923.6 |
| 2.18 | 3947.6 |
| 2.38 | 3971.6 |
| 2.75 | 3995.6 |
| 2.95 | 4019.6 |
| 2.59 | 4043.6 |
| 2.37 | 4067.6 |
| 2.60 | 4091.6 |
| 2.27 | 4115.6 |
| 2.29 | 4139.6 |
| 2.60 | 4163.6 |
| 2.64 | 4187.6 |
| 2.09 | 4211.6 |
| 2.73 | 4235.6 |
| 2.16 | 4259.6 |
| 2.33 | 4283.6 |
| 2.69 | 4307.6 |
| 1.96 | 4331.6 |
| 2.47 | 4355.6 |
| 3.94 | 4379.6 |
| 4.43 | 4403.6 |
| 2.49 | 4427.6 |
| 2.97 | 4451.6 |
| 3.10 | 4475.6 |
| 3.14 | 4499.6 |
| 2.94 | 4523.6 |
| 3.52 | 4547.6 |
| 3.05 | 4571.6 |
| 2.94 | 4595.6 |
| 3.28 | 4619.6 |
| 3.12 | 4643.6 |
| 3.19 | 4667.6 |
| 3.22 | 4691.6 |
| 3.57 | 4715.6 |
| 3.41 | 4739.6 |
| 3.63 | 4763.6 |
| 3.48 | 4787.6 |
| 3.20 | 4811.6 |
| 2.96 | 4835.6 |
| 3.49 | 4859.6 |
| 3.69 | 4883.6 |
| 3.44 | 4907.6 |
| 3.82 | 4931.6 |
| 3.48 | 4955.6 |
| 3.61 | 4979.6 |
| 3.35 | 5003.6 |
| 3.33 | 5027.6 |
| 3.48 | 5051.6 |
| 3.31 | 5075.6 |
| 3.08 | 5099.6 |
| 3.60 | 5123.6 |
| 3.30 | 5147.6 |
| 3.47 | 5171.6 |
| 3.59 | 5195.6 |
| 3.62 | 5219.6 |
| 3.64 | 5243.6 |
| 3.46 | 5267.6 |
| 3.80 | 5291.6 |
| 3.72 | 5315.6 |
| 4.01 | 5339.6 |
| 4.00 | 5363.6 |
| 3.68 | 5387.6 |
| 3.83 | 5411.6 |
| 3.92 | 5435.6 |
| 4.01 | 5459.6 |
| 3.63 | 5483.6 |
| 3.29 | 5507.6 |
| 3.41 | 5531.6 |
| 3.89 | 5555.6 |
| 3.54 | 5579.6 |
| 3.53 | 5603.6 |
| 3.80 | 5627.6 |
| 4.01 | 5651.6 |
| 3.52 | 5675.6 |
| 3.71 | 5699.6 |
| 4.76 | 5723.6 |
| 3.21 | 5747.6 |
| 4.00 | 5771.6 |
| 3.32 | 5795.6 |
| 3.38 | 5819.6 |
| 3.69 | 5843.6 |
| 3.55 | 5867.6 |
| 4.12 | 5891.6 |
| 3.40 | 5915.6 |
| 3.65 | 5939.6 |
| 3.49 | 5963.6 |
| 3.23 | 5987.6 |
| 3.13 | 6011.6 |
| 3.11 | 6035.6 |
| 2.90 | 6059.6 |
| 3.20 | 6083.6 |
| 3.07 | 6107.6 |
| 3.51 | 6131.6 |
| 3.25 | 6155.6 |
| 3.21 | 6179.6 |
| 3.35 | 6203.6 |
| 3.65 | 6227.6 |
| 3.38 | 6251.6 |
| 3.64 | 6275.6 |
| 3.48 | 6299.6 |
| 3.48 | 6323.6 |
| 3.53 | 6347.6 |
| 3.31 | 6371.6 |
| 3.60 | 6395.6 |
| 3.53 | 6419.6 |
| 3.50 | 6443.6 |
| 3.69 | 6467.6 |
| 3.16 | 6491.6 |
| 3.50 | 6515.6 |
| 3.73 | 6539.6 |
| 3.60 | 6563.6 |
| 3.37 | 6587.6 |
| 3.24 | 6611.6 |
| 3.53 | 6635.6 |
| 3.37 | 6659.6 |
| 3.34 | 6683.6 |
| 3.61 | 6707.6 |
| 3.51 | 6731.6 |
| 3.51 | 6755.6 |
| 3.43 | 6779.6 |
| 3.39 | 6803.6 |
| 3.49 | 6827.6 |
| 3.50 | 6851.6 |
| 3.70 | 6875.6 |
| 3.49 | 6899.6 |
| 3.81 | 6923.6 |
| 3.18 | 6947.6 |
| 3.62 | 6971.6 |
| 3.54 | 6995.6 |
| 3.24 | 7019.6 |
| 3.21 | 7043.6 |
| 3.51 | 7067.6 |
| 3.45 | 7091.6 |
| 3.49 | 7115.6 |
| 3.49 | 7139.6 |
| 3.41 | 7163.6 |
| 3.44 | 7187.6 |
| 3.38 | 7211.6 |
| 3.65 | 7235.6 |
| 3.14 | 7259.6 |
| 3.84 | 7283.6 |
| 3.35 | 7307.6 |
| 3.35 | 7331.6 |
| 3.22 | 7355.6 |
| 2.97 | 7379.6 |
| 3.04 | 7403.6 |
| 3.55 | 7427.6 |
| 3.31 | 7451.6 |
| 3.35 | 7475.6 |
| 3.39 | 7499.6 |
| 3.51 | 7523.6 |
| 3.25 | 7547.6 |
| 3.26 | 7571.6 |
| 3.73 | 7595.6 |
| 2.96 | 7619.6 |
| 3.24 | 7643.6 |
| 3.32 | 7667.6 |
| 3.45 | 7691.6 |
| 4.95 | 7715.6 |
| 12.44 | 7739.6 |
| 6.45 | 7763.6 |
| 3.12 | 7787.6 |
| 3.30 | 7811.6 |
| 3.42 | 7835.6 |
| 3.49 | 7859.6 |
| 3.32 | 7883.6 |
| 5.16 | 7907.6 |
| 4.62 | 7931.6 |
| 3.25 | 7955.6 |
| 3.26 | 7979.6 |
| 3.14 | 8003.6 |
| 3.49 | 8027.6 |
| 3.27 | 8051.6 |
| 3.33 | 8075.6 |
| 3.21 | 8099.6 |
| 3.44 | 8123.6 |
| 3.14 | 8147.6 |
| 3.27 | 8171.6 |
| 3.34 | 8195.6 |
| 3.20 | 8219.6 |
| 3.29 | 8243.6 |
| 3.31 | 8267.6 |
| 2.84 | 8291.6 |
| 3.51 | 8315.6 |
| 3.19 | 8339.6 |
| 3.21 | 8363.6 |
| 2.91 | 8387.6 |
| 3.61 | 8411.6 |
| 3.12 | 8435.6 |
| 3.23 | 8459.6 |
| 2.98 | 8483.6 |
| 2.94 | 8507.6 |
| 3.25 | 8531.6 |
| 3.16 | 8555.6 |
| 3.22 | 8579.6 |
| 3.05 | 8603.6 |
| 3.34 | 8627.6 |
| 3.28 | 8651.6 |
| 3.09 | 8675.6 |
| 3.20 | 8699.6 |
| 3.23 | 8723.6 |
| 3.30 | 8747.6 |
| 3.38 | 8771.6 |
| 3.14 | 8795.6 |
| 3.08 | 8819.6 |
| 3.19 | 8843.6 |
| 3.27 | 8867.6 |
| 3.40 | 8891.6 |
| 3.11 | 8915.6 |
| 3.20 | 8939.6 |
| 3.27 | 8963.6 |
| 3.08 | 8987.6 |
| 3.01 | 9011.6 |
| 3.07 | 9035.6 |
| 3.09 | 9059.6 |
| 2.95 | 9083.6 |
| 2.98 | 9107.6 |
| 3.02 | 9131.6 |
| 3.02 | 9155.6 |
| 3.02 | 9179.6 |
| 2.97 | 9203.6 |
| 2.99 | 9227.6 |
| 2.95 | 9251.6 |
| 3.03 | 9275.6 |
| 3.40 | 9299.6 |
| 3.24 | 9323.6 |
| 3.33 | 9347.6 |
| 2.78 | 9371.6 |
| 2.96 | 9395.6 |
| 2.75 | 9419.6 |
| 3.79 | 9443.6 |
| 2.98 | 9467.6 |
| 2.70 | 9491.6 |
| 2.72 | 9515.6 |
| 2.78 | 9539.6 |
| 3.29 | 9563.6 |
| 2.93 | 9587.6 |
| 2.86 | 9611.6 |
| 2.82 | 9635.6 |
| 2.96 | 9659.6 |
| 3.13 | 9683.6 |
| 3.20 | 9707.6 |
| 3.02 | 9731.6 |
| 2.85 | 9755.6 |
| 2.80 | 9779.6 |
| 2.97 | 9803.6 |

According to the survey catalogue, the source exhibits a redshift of 0.18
